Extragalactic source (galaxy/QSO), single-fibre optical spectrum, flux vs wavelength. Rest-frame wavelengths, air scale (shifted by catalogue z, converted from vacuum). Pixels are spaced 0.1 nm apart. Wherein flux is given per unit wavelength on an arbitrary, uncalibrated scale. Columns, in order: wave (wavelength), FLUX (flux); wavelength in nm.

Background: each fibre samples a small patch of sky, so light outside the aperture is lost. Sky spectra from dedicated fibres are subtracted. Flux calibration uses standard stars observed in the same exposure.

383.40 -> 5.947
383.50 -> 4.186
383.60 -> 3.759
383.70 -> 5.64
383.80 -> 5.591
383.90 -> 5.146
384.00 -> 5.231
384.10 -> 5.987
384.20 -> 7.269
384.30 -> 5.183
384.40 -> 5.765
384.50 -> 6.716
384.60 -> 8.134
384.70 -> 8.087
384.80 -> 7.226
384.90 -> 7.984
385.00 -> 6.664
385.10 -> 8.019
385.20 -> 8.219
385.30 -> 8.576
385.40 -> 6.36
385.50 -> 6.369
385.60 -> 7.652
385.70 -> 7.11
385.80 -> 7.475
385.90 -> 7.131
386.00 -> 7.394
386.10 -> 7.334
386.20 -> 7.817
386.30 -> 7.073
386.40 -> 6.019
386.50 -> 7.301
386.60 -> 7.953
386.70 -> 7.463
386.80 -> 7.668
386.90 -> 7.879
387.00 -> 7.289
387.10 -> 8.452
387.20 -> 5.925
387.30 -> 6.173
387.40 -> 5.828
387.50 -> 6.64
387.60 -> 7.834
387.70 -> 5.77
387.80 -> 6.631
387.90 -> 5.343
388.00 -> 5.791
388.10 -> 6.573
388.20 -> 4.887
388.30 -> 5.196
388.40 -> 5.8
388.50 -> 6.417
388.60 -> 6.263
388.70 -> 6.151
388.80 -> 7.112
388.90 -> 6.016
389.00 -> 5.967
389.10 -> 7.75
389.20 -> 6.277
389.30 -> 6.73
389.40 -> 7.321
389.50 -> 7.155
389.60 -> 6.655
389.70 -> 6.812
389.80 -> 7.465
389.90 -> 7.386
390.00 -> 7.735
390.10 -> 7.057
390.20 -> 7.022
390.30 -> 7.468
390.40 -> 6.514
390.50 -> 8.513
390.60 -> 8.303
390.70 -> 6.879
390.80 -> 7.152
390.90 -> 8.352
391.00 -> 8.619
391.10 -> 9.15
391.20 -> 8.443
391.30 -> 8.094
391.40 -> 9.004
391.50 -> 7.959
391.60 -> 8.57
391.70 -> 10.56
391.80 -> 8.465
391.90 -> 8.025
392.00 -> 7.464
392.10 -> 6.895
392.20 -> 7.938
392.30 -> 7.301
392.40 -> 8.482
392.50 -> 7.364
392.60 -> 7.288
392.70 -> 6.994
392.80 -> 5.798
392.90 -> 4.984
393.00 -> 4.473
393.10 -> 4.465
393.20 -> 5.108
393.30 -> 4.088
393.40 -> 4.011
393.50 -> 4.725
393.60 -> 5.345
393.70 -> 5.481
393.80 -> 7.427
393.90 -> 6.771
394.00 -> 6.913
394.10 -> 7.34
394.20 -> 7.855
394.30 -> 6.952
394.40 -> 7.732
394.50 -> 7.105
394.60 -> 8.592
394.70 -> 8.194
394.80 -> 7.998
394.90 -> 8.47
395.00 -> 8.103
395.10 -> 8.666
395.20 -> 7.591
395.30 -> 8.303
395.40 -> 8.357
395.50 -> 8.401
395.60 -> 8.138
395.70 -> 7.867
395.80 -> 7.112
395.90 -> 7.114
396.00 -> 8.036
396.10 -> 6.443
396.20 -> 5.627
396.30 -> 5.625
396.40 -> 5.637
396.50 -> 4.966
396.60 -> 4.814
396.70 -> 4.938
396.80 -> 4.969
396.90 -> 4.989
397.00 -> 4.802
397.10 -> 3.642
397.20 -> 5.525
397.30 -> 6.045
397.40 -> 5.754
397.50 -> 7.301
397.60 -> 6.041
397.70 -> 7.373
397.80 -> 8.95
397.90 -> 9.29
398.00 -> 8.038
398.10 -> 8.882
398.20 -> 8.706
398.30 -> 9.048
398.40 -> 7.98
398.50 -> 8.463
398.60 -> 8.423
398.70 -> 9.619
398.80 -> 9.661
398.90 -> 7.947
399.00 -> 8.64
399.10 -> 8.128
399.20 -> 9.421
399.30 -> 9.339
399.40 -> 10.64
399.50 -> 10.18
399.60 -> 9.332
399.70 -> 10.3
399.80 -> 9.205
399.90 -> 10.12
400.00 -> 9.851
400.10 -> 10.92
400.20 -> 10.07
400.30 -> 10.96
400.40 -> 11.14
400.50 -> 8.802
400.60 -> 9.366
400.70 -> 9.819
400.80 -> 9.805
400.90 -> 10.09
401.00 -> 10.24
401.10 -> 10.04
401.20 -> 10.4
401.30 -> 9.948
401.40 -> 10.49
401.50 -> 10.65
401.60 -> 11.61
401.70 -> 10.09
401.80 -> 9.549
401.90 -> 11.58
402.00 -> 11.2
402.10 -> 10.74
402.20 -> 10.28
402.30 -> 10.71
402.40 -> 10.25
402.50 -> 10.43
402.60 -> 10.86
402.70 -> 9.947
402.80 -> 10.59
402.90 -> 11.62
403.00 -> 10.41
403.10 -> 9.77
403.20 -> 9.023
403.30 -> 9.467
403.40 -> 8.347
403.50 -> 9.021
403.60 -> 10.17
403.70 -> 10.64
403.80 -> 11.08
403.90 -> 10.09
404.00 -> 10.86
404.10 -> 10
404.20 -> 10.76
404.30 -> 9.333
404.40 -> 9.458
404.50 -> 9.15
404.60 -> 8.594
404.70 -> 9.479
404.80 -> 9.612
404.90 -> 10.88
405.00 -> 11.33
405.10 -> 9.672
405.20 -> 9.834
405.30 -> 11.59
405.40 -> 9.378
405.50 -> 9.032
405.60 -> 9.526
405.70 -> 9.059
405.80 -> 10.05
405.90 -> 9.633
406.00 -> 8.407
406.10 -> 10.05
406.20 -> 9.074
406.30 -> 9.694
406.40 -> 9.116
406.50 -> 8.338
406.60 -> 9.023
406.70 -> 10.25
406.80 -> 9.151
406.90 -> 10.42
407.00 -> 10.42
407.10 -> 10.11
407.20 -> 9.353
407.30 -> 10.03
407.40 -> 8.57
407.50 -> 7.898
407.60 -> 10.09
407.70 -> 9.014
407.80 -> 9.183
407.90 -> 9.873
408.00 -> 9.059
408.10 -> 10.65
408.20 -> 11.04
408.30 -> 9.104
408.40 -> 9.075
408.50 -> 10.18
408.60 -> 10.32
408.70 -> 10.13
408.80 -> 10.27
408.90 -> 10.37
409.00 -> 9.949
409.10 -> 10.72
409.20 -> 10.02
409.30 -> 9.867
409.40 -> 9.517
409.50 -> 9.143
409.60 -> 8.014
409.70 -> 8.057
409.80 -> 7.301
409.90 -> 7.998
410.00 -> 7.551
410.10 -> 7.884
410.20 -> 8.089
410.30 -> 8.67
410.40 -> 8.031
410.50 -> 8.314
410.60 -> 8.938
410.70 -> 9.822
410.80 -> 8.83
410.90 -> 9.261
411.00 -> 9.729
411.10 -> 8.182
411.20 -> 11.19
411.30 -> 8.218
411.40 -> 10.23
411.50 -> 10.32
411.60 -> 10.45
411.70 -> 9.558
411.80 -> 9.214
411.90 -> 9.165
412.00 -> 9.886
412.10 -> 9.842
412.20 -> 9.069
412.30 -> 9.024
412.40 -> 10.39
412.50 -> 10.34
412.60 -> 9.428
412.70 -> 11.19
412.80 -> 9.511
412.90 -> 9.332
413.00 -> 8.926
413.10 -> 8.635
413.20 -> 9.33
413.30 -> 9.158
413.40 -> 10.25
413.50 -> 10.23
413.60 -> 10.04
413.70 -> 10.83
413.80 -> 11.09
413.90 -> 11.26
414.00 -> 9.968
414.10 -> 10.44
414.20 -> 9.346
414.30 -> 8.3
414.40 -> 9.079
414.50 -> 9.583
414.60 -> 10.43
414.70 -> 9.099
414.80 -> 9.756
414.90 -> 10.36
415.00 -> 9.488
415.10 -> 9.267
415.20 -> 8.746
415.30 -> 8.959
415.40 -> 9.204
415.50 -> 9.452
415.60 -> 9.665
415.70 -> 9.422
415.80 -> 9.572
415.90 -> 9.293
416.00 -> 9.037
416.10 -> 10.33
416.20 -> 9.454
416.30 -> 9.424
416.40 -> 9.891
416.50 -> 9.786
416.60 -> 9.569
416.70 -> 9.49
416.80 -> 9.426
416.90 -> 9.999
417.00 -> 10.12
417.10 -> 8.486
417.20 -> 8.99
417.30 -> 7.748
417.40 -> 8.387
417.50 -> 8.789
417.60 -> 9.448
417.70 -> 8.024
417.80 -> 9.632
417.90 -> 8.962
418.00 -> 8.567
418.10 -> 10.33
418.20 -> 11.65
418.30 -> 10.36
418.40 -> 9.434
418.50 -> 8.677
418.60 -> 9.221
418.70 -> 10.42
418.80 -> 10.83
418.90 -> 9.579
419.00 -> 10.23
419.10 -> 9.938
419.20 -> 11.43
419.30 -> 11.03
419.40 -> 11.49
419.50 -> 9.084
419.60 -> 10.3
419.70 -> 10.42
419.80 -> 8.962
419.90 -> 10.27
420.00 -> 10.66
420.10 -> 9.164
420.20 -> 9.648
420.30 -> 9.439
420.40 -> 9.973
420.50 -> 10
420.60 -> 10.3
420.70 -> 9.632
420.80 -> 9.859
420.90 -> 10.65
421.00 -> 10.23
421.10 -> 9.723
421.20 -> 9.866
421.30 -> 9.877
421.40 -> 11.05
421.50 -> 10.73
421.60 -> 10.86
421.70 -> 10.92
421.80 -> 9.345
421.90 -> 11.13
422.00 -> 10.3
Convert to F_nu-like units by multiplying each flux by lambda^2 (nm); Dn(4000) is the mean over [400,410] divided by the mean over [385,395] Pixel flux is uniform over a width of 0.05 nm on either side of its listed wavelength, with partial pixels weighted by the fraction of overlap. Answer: 1.5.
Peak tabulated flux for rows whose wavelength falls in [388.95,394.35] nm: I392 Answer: 10.56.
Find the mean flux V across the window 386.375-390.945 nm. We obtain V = 6.85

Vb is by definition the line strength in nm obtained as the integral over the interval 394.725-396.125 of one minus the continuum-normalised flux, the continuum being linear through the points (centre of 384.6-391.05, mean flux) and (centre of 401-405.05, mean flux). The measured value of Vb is 0.11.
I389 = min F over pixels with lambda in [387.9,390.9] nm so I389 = 4.887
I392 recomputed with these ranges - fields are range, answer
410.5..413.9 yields 11.26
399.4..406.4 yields 11.62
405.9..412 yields 11.19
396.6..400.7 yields 11.14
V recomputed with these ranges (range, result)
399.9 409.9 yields 9.87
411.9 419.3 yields 9.63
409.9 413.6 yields 9.33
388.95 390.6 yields 7.15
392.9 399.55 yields 7.14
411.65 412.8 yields 9.73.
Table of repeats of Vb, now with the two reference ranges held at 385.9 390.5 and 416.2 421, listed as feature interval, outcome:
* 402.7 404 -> -0.28 nm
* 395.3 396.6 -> 0.11 nm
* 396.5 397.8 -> 0.35 nm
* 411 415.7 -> -0.23 nm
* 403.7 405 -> -0.26 nm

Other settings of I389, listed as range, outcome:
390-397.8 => 3.642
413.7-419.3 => 7.748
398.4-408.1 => 7.898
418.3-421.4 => 8.677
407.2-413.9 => 7.301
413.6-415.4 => 8.3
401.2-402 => 9.549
